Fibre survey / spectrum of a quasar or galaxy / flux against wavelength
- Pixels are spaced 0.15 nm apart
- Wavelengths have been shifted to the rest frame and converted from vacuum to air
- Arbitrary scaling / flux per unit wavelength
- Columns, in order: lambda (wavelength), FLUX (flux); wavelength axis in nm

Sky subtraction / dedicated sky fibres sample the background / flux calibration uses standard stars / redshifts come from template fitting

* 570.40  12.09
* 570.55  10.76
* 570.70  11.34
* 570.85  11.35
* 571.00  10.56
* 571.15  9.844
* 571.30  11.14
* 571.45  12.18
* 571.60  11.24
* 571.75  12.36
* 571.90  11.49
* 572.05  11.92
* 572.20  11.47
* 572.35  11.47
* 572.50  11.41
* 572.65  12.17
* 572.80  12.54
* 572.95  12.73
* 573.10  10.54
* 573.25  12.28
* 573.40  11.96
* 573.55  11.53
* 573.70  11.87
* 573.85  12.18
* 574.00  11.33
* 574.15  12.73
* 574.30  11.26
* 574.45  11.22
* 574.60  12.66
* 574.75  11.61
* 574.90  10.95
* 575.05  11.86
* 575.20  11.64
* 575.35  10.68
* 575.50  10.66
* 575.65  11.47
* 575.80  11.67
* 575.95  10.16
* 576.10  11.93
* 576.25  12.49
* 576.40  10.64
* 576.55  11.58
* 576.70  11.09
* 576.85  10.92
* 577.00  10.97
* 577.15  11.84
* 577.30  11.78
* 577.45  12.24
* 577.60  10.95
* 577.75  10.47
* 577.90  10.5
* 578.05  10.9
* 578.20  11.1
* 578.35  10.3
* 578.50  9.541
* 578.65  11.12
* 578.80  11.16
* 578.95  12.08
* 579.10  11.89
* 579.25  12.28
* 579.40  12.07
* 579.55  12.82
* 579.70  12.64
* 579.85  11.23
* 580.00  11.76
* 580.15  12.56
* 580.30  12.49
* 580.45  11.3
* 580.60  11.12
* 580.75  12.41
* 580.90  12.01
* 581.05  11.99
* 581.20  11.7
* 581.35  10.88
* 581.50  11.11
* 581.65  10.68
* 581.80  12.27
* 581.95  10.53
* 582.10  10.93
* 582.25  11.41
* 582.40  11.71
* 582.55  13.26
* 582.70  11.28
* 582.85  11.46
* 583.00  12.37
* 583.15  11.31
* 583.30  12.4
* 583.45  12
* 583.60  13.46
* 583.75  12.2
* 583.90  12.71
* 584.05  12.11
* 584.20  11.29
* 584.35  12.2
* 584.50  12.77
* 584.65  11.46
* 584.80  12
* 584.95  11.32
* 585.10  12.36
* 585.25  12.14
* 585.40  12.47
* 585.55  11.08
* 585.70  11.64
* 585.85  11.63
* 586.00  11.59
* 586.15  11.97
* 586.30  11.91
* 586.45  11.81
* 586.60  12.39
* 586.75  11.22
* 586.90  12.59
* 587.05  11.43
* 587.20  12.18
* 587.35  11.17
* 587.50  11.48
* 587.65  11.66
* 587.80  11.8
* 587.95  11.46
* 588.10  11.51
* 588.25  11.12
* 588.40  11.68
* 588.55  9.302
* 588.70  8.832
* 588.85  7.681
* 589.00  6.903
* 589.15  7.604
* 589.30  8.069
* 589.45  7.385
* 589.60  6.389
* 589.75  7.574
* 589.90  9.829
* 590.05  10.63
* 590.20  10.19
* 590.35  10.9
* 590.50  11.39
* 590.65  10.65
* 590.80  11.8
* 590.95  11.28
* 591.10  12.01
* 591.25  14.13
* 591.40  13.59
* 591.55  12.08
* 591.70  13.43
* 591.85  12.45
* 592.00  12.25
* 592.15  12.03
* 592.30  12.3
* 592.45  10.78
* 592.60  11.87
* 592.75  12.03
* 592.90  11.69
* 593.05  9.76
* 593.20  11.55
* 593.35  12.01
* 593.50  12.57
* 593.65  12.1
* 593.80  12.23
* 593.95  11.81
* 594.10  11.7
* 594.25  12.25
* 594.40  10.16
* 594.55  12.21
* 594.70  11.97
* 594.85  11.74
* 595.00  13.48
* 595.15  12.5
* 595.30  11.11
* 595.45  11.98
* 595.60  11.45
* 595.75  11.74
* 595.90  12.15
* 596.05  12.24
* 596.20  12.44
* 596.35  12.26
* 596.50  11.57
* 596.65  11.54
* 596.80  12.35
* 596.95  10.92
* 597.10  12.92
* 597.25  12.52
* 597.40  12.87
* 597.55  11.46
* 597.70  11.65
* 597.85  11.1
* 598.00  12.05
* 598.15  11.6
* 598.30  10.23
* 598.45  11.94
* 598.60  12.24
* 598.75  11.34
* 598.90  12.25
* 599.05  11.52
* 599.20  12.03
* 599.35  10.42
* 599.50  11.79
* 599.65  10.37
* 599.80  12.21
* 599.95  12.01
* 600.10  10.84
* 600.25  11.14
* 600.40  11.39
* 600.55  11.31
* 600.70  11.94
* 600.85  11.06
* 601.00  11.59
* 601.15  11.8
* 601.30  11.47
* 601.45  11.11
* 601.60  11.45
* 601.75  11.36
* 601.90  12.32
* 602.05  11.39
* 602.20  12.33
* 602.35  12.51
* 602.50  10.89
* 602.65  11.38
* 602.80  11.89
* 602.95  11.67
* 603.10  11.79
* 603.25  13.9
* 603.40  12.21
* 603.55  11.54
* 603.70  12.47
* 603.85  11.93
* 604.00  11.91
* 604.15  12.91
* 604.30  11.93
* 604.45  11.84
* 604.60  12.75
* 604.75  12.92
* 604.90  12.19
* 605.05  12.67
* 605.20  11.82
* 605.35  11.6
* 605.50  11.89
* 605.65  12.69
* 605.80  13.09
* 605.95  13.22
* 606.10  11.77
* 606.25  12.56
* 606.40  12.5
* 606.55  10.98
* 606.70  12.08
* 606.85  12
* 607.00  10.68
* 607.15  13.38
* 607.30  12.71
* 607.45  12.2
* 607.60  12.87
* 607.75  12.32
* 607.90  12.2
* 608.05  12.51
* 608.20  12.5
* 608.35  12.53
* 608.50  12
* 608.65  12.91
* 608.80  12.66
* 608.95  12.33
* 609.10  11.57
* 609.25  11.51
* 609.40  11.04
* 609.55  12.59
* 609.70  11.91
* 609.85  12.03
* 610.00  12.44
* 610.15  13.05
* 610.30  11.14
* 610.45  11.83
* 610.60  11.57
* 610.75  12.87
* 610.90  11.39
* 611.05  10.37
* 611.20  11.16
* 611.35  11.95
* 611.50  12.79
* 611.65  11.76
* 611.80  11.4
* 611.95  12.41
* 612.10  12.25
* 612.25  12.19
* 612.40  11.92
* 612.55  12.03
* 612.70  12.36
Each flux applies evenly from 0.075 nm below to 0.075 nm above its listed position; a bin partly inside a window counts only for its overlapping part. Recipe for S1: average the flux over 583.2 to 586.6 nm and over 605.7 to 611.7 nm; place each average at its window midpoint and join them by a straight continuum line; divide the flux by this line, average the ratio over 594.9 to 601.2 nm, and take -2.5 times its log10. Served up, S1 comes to 0.03 mag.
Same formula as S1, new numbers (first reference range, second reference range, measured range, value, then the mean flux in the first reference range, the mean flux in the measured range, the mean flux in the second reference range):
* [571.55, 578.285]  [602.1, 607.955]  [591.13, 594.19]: -0.02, 11.5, 12.1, 12.2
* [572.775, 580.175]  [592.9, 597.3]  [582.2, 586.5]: -0.03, 11.5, 12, 11.9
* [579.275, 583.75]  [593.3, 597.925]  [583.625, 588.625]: 0.01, 11.8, 11.8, 12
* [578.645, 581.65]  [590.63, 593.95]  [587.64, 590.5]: 0.25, 11.8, 9.5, 12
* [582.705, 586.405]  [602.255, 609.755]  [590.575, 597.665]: 0.01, 12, 12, 12.2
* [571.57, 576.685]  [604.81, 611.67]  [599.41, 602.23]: 0.05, 11.6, 11.5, 12.1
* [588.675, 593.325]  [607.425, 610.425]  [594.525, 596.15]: -0.10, 10.6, 12.1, 12.2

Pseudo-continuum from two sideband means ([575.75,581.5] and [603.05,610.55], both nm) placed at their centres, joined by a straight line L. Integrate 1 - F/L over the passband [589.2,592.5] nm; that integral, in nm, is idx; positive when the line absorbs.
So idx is 0.245 nm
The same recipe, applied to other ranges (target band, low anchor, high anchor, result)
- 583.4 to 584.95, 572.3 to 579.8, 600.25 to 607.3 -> -0.069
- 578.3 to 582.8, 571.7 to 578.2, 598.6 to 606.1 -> -0.009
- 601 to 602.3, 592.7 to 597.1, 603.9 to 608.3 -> 0.049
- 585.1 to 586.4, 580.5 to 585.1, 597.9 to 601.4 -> -0.008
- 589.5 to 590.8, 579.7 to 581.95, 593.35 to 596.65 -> 0.230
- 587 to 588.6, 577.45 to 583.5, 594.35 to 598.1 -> 0.049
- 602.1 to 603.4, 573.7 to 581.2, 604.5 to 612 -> -0.001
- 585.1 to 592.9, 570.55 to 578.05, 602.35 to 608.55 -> 0.503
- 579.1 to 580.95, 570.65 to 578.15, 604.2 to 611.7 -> -0.074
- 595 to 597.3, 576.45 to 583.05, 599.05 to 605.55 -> -0.058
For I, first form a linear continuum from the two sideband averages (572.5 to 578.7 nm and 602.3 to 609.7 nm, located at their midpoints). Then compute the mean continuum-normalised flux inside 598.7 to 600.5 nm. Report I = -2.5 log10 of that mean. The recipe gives 0.05 mag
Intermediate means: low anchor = 11.4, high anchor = 12.2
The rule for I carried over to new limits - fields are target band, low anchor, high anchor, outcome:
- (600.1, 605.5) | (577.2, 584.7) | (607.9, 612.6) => 0.005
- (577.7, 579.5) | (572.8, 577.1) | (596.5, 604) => 0.040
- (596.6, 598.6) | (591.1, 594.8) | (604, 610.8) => 0.027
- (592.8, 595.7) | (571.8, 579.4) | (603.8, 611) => 0.009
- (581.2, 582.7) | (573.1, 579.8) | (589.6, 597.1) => 0.011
